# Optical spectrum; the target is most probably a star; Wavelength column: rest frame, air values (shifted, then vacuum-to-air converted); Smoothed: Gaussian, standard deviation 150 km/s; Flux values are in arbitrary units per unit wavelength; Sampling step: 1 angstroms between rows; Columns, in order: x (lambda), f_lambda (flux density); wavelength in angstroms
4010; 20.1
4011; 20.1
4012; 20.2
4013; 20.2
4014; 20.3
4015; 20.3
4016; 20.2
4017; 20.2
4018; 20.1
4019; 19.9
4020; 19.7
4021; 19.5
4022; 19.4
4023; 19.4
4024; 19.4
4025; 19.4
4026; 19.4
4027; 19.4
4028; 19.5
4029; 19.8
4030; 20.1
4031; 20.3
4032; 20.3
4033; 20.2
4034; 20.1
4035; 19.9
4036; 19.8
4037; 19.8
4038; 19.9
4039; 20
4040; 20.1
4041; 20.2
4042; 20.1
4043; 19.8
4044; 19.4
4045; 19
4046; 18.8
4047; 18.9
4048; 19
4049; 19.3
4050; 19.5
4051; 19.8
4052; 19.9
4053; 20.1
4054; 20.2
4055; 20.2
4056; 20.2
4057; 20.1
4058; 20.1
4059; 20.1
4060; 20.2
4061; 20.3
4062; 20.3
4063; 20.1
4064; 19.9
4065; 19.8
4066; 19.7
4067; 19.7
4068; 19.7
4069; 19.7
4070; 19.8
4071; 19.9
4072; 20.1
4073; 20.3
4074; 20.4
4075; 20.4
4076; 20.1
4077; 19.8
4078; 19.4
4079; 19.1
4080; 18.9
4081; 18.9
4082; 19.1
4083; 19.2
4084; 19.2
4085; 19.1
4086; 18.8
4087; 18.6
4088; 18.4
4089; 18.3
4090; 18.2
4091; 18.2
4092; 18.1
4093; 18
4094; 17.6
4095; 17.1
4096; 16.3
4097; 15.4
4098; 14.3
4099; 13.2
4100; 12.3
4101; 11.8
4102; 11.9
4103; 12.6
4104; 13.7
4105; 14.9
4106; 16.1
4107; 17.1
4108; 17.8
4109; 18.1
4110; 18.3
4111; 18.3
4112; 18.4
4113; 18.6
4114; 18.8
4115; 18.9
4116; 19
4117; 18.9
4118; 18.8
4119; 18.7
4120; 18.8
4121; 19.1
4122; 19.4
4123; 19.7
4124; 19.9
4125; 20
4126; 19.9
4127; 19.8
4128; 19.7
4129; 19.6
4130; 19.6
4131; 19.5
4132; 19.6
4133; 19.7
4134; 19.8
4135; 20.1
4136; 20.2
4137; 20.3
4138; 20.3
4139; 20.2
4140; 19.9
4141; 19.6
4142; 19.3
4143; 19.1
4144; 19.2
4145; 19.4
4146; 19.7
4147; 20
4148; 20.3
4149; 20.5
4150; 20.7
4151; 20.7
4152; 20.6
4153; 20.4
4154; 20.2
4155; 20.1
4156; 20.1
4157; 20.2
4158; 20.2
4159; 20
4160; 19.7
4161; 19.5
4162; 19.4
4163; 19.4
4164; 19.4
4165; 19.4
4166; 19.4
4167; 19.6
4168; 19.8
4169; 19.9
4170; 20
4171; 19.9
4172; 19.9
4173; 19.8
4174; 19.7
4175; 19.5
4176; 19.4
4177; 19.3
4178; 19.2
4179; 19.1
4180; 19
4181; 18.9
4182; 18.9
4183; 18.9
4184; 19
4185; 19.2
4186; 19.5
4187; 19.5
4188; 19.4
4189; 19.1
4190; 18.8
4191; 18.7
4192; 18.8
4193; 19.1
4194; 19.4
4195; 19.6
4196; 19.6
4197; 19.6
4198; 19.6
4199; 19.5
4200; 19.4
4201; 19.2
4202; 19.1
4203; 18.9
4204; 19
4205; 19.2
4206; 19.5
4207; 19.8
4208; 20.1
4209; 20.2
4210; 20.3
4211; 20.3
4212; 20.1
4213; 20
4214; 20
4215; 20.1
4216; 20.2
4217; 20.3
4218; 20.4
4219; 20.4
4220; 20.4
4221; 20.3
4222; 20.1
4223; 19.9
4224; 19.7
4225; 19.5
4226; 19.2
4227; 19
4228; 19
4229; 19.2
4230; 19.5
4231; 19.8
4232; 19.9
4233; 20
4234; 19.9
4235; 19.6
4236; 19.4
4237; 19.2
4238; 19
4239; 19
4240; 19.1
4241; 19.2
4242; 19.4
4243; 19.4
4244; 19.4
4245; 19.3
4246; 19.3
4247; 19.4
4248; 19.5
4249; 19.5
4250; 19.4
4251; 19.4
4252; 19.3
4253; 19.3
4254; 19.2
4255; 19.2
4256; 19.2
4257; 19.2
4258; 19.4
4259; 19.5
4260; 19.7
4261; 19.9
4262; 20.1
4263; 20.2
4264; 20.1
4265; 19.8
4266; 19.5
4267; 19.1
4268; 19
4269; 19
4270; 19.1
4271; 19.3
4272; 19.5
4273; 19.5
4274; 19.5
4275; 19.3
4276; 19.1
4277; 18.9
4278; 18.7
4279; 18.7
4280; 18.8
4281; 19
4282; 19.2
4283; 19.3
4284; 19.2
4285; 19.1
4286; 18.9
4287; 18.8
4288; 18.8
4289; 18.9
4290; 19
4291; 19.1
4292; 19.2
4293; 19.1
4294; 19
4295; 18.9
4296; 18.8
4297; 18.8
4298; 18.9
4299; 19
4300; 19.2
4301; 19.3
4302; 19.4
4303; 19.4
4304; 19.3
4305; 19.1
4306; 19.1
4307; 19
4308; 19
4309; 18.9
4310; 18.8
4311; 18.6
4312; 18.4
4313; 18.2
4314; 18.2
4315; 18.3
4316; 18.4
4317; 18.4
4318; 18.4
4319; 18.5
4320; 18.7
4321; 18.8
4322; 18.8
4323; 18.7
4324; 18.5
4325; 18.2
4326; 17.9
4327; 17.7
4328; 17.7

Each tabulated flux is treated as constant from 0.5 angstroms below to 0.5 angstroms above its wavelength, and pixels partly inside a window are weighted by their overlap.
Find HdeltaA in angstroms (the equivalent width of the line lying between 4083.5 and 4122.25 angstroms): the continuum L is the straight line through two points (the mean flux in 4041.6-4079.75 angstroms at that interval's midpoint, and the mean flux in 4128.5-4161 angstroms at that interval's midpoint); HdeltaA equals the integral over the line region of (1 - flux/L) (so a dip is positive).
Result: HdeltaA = 5.3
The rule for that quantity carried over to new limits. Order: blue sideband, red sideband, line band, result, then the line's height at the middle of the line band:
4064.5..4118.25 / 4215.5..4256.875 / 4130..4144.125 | -1.0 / 18.4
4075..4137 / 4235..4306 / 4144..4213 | -3.8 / 18.6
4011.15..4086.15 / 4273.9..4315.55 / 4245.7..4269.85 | -0.5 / 19.1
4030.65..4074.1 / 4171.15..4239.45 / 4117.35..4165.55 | -0.3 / 19.7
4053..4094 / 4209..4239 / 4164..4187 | 0.3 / 19.7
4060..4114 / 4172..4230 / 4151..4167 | -0.8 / 19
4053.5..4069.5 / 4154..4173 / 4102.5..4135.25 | 2.3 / 19.9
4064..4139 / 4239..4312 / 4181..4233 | -1.9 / 18.9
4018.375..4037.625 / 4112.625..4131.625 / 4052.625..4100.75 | 1.7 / 19.5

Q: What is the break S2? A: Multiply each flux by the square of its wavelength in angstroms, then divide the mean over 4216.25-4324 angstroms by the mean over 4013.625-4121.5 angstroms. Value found 1.1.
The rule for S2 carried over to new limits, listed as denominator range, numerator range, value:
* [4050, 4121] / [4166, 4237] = 1.13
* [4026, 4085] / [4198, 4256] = 1.08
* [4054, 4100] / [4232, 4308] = 1.12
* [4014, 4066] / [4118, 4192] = 1.05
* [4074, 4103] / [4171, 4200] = 1.16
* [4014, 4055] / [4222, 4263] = 1.09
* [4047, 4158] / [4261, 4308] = 1.11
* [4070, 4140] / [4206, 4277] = 1.14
